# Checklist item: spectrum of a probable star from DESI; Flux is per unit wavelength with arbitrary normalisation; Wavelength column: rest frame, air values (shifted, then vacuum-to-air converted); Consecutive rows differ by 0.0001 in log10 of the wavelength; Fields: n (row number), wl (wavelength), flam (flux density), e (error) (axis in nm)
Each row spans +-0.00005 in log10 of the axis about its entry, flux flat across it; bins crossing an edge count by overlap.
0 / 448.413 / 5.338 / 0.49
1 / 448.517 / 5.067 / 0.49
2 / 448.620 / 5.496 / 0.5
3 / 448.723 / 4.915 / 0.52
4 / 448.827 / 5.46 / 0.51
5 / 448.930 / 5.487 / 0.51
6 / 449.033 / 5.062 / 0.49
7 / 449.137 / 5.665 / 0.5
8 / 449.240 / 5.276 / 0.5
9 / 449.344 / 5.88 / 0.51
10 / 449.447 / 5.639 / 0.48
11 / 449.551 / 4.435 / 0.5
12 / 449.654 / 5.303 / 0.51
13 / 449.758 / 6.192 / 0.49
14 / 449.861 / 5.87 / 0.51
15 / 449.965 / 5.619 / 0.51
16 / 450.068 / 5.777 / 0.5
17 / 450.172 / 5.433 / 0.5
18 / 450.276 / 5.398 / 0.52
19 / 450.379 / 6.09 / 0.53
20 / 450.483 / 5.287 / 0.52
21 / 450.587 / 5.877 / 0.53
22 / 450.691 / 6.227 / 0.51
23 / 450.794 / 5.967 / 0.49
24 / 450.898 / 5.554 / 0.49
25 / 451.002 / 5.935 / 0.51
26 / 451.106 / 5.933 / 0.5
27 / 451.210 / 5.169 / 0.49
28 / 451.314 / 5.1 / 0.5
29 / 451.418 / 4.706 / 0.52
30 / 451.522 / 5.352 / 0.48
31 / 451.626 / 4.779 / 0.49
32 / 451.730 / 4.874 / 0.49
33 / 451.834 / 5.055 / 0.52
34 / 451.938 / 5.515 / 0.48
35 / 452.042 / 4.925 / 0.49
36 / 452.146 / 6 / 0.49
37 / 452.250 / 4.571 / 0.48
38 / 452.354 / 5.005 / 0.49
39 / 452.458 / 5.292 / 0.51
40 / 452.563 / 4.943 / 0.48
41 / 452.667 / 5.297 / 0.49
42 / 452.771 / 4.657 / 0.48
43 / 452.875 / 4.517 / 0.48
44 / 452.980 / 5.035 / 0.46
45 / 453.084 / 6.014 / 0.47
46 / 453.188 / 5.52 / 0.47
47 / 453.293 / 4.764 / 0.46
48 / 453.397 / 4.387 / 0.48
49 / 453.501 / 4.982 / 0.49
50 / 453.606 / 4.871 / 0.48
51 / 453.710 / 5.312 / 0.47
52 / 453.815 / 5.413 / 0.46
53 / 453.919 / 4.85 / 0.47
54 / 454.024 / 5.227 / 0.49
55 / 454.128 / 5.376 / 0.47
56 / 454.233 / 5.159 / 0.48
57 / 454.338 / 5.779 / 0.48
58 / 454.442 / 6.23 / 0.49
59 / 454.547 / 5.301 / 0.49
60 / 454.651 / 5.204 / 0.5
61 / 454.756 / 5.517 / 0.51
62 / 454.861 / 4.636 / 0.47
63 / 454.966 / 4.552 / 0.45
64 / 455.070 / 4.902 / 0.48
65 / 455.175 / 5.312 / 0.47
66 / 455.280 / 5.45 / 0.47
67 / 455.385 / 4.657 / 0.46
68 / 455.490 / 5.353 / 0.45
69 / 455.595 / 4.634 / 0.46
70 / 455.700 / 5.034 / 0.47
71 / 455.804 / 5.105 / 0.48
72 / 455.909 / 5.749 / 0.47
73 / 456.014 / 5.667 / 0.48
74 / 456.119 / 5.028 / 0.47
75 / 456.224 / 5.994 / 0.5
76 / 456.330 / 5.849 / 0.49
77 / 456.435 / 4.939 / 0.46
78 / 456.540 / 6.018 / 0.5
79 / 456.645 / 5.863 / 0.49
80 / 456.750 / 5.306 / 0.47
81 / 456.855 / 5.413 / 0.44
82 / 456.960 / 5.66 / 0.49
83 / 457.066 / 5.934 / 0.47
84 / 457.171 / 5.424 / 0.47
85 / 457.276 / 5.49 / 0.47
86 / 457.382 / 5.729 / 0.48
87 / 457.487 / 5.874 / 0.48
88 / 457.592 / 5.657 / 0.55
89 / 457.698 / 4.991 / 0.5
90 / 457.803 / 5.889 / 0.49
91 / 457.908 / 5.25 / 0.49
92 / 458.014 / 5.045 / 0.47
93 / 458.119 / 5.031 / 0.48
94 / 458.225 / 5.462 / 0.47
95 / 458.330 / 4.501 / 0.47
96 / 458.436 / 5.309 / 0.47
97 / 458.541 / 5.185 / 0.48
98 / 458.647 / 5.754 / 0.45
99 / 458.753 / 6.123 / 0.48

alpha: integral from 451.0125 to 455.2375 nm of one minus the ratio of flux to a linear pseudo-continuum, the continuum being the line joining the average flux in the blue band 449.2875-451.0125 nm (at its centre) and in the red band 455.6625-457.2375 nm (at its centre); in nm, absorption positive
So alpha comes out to 0.34 nm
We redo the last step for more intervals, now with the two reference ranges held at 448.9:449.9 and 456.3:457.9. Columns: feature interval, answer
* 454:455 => 0.04 nm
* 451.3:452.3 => 0.08 nm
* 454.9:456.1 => 0.10 nm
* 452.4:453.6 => 0.11 nm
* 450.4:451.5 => -0.02 nm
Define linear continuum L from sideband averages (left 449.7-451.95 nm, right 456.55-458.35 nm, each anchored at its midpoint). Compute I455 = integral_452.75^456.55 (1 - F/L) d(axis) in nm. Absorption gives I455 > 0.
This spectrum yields 0.20 nm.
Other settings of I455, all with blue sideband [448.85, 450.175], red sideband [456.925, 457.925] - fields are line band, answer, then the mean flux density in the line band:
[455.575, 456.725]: 0.03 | 5.47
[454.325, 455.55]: 0.08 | 5.22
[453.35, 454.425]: 0.07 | 5.18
